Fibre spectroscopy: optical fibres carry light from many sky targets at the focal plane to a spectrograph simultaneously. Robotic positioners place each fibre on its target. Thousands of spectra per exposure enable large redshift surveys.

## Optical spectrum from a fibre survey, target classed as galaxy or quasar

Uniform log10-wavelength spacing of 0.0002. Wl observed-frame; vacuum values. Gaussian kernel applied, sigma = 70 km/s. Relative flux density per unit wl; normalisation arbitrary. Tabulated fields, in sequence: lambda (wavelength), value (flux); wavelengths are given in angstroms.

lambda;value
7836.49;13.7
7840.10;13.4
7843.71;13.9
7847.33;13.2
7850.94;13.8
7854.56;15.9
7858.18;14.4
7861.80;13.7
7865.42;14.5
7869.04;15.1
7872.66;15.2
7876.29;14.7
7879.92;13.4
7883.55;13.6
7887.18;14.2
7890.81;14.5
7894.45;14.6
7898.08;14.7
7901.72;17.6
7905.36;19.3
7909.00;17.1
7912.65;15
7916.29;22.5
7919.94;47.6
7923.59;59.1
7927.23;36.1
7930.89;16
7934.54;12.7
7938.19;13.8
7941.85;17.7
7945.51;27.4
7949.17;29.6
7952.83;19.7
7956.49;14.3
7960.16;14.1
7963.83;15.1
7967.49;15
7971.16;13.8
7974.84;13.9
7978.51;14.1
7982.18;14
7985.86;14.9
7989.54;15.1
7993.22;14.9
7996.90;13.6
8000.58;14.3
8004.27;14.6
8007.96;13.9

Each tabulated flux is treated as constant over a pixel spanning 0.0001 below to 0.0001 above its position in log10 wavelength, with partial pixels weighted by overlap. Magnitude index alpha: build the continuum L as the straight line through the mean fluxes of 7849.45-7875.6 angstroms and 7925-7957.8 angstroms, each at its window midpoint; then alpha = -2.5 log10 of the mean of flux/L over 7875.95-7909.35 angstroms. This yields 0.13 mag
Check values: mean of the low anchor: 14.7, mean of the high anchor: 21.4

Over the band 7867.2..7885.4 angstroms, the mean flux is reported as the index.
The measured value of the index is 14.4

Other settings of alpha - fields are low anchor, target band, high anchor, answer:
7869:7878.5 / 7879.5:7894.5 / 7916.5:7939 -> 0.32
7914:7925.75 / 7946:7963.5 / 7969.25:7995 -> 0.34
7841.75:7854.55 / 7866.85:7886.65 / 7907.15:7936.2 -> 0.33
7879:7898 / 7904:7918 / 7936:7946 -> -0.16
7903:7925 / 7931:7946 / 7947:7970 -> 0.33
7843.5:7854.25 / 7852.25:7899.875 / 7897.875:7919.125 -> 0.13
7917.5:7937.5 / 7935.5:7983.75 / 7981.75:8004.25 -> 0.36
